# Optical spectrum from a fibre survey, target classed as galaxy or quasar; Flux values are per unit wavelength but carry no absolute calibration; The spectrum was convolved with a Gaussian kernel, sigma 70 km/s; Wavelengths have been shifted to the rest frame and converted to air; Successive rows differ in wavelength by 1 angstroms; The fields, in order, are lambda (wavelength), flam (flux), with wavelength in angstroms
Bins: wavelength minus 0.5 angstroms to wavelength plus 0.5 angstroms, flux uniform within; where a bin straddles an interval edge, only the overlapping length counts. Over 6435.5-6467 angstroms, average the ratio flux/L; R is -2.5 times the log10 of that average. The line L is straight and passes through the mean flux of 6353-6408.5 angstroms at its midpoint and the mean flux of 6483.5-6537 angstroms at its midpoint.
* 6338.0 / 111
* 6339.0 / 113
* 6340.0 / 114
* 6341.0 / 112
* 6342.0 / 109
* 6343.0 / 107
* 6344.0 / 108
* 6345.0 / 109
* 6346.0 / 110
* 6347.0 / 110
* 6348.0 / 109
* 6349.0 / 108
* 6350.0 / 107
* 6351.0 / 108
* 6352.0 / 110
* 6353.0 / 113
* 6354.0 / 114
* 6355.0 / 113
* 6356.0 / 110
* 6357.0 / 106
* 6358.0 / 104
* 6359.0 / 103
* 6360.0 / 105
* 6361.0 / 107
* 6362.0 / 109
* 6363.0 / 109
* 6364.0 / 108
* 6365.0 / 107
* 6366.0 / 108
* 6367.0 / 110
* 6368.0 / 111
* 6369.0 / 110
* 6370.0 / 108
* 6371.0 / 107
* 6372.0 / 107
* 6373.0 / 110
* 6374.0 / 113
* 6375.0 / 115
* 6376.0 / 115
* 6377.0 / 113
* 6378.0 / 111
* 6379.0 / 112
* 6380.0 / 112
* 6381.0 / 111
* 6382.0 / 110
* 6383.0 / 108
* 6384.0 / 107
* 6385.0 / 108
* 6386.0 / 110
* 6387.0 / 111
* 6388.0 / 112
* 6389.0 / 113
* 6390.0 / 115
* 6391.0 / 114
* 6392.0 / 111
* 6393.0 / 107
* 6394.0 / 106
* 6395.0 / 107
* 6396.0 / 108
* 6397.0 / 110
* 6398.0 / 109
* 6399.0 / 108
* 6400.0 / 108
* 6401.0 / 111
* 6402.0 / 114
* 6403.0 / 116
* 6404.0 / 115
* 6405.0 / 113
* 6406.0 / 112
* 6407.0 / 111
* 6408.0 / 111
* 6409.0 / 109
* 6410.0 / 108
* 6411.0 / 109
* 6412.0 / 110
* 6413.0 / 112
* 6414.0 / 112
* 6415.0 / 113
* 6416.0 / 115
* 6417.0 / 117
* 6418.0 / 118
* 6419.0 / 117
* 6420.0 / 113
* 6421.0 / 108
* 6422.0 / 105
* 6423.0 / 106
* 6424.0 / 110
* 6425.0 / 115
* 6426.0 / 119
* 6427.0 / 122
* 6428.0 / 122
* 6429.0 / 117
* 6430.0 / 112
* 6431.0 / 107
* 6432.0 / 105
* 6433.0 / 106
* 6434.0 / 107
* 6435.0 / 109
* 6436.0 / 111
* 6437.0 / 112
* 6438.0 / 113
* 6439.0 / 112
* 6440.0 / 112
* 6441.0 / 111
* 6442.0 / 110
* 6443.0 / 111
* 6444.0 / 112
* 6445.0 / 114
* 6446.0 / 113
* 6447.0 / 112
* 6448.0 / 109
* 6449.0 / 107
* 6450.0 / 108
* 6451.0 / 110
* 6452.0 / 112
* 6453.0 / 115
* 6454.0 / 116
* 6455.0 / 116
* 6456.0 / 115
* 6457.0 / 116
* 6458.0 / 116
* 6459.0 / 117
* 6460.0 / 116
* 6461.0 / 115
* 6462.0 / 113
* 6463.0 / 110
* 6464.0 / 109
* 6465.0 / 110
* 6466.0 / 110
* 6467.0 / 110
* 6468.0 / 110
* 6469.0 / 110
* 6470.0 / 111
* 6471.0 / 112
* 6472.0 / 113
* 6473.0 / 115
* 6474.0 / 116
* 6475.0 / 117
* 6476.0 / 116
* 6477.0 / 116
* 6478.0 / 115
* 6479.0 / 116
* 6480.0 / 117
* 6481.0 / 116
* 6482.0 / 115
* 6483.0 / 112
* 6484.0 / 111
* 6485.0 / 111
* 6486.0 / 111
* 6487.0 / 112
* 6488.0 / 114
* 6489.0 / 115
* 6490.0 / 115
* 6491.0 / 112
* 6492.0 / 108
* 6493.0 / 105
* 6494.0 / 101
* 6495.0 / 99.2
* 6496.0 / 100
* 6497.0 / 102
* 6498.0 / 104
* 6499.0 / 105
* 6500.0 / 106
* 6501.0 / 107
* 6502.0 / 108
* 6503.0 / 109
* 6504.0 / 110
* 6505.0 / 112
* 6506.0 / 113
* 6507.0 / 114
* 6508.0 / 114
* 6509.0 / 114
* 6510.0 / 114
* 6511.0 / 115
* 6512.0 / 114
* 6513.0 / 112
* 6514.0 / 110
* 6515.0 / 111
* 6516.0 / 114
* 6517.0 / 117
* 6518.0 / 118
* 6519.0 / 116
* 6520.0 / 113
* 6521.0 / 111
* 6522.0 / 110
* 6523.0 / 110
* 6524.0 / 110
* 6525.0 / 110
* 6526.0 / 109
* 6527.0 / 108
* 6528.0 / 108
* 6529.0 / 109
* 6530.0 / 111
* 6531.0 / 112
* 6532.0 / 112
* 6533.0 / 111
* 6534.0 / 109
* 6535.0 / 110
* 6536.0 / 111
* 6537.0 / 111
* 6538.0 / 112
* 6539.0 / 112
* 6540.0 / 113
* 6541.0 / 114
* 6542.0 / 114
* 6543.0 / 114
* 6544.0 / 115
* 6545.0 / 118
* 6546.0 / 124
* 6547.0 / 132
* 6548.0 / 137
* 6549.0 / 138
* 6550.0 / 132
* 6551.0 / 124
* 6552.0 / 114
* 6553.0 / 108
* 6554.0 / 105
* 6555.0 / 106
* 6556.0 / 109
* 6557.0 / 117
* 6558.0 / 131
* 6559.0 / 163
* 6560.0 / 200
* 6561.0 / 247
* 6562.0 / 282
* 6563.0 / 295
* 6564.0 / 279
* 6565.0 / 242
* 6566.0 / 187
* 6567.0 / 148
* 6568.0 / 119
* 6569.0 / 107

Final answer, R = -0.020 mag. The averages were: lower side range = 110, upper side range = 110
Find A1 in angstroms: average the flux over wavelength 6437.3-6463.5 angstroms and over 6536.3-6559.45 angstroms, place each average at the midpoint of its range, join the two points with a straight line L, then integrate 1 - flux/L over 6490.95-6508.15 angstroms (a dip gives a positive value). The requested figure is 1.4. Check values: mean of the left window 113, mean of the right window 120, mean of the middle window 107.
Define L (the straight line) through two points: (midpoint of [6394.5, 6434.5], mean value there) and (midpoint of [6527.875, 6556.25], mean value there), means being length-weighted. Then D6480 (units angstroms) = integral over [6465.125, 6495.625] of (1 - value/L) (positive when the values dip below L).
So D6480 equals 0.45 angstroms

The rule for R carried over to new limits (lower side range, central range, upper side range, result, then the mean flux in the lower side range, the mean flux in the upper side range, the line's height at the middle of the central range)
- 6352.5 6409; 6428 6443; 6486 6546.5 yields -0.002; 110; 111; 110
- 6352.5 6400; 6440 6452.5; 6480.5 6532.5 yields -0.006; 110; 111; 110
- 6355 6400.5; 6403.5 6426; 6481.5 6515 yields -0.023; 109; 110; 110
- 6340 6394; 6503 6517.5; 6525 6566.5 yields 0.177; 110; 139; 133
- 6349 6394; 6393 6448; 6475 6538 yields -0.013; 110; 111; 110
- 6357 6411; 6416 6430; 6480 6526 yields -0.042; 110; 111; 110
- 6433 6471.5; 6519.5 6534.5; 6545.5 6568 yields 0.326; 112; 164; 149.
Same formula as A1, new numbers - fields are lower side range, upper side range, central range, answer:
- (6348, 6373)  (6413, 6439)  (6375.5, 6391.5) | -0.2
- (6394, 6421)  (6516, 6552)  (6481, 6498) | 0.7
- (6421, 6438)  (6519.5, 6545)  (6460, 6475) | -0.1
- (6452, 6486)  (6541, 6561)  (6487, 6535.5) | 4.5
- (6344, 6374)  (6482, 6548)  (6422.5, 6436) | -0.3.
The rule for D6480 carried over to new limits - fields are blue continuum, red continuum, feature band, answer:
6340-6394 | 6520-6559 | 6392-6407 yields 0.1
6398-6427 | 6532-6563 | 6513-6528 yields 2.0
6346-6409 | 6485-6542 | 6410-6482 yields -1.6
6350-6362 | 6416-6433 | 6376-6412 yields 0.1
